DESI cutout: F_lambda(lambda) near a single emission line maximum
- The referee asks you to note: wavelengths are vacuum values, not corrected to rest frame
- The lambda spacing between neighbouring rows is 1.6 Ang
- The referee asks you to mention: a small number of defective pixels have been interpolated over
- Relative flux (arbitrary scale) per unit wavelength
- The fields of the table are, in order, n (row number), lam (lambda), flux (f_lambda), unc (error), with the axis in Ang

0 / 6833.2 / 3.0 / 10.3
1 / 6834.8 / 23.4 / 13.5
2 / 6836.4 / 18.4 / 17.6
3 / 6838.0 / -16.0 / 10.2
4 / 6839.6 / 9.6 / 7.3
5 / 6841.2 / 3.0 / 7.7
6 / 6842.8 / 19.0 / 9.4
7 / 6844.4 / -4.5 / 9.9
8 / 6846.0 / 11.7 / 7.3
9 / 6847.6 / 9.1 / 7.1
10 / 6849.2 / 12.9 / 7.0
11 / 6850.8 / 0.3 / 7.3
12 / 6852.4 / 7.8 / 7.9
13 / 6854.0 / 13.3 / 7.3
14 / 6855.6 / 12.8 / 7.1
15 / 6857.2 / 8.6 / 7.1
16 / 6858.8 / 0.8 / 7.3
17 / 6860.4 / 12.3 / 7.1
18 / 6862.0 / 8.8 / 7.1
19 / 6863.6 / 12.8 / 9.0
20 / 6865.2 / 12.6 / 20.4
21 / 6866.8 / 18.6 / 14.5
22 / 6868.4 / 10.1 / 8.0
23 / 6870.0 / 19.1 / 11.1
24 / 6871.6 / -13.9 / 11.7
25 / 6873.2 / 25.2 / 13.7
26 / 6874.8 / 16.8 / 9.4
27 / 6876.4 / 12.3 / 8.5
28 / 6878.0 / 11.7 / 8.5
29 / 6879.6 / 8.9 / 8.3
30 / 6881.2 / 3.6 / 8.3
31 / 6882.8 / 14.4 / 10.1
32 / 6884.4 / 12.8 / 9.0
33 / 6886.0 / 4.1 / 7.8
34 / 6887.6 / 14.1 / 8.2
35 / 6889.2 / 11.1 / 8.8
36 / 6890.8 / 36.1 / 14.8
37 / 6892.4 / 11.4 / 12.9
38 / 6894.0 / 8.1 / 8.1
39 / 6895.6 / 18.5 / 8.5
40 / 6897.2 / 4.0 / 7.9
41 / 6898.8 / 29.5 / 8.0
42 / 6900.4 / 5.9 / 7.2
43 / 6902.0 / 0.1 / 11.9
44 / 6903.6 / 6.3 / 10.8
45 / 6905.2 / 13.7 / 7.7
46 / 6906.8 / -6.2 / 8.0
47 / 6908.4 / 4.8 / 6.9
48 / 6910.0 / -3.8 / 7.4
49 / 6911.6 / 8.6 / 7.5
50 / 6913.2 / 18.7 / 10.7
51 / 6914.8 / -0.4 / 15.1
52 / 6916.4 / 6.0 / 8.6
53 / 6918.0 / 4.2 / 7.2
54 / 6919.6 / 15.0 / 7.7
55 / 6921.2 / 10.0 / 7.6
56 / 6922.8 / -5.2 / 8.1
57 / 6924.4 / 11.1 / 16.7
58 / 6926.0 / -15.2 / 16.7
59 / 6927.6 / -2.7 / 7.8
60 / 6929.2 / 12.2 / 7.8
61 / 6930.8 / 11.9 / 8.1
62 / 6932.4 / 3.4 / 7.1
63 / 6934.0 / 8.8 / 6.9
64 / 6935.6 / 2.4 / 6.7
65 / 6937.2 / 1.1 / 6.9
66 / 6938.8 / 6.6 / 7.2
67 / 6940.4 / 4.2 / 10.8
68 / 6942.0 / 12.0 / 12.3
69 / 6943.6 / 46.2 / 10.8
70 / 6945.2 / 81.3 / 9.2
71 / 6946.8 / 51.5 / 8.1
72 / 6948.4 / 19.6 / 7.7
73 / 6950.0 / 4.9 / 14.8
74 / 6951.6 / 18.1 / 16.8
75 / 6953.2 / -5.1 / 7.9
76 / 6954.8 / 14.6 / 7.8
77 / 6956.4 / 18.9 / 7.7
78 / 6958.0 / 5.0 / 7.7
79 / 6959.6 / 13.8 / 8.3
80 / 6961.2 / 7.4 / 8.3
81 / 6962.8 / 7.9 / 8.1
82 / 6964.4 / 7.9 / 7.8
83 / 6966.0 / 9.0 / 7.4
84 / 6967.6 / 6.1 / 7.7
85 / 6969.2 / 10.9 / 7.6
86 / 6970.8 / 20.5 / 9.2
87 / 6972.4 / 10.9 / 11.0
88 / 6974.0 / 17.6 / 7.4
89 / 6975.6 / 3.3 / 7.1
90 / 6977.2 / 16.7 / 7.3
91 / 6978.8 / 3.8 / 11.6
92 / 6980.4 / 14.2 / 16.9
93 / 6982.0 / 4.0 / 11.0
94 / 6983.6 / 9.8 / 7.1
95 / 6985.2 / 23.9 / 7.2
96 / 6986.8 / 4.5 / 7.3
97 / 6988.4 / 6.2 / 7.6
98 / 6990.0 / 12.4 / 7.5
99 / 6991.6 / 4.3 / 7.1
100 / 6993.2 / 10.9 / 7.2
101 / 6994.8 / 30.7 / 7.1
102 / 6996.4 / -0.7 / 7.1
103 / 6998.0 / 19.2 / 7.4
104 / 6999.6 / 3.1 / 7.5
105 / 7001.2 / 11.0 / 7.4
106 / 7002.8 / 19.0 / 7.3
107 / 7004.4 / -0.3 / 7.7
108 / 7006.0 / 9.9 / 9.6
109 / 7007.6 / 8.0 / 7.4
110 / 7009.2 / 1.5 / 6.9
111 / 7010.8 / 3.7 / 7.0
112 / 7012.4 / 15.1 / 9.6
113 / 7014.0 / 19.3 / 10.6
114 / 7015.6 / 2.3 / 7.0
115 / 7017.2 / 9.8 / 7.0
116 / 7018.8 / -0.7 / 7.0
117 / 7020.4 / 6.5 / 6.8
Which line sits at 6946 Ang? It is Hgamma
